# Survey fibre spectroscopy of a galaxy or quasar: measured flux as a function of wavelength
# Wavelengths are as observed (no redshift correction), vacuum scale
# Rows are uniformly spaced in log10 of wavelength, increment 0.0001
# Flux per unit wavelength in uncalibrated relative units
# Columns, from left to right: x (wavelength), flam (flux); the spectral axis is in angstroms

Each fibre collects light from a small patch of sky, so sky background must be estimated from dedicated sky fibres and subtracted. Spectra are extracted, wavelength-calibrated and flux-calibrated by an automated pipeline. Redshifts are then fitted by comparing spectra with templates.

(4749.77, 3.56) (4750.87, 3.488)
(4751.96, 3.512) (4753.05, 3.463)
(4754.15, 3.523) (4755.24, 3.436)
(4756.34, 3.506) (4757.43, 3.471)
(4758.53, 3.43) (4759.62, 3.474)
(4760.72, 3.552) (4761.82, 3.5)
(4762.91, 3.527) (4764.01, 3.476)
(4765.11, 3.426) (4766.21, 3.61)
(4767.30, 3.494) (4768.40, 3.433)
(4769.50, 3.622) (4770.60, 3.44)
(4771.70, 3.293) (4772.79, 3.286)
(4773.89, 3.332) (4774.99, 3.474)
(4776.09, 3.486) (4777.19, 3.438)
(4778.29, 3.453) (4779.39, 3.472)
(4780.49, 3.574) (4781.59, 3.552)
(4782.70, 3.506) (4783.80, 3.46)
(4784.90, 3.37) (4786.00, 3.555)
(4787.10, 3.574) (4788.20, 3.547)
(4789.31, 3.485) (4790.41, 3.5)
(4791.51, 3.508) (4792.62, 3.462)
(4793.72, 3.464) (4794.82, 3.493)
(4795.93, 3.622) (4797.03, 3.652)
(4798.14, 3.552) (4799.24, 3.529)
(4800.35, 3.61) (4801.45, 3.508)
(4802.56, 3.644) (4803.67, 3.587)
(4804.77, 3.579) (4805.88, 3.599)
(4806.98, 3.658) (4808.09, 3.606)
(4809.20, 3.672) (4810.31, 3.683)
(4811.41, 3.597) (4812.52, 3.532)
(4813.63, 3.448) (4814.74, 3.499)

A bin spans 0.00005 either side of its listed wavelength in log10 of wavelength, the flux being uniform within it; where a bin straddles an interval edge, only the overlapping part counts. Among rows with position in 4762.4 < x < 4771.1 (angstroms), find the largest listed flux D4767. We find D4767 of 3.622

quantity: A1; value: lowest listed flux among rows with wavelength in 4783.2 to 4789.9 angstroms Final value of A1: 3.37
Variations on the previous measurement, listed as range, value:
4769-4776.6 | 3.286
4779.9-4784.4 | 3.46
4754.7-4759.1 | 3.43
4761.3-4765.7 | 3.426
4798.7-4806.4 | 3.508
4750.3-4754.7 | 3.463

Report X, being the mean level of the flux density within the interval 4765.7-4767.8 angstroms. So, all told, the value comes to 3.57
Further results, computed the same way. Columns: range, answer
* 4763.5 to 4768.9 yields 3.49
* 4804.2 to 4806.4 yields 3.59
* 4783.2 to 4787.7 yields 3.5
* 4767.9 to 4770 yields 3.52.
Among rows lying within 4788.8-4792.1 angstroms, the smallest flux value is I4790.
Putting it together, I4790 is 3.485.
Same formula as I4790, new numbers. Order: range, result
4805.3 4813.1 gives 3.532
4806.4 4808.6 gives 3.606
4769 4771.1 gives 3.44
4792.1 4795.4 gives 3.462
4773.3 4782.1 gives 3.332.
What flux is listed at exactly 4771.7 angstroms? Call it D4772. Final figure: 3.293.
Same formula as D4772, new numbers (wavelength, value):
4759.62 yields 3.474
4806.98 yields 3.658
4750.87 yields 3.488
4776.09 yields 3.486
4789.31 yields 3.485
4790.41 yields 3.5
